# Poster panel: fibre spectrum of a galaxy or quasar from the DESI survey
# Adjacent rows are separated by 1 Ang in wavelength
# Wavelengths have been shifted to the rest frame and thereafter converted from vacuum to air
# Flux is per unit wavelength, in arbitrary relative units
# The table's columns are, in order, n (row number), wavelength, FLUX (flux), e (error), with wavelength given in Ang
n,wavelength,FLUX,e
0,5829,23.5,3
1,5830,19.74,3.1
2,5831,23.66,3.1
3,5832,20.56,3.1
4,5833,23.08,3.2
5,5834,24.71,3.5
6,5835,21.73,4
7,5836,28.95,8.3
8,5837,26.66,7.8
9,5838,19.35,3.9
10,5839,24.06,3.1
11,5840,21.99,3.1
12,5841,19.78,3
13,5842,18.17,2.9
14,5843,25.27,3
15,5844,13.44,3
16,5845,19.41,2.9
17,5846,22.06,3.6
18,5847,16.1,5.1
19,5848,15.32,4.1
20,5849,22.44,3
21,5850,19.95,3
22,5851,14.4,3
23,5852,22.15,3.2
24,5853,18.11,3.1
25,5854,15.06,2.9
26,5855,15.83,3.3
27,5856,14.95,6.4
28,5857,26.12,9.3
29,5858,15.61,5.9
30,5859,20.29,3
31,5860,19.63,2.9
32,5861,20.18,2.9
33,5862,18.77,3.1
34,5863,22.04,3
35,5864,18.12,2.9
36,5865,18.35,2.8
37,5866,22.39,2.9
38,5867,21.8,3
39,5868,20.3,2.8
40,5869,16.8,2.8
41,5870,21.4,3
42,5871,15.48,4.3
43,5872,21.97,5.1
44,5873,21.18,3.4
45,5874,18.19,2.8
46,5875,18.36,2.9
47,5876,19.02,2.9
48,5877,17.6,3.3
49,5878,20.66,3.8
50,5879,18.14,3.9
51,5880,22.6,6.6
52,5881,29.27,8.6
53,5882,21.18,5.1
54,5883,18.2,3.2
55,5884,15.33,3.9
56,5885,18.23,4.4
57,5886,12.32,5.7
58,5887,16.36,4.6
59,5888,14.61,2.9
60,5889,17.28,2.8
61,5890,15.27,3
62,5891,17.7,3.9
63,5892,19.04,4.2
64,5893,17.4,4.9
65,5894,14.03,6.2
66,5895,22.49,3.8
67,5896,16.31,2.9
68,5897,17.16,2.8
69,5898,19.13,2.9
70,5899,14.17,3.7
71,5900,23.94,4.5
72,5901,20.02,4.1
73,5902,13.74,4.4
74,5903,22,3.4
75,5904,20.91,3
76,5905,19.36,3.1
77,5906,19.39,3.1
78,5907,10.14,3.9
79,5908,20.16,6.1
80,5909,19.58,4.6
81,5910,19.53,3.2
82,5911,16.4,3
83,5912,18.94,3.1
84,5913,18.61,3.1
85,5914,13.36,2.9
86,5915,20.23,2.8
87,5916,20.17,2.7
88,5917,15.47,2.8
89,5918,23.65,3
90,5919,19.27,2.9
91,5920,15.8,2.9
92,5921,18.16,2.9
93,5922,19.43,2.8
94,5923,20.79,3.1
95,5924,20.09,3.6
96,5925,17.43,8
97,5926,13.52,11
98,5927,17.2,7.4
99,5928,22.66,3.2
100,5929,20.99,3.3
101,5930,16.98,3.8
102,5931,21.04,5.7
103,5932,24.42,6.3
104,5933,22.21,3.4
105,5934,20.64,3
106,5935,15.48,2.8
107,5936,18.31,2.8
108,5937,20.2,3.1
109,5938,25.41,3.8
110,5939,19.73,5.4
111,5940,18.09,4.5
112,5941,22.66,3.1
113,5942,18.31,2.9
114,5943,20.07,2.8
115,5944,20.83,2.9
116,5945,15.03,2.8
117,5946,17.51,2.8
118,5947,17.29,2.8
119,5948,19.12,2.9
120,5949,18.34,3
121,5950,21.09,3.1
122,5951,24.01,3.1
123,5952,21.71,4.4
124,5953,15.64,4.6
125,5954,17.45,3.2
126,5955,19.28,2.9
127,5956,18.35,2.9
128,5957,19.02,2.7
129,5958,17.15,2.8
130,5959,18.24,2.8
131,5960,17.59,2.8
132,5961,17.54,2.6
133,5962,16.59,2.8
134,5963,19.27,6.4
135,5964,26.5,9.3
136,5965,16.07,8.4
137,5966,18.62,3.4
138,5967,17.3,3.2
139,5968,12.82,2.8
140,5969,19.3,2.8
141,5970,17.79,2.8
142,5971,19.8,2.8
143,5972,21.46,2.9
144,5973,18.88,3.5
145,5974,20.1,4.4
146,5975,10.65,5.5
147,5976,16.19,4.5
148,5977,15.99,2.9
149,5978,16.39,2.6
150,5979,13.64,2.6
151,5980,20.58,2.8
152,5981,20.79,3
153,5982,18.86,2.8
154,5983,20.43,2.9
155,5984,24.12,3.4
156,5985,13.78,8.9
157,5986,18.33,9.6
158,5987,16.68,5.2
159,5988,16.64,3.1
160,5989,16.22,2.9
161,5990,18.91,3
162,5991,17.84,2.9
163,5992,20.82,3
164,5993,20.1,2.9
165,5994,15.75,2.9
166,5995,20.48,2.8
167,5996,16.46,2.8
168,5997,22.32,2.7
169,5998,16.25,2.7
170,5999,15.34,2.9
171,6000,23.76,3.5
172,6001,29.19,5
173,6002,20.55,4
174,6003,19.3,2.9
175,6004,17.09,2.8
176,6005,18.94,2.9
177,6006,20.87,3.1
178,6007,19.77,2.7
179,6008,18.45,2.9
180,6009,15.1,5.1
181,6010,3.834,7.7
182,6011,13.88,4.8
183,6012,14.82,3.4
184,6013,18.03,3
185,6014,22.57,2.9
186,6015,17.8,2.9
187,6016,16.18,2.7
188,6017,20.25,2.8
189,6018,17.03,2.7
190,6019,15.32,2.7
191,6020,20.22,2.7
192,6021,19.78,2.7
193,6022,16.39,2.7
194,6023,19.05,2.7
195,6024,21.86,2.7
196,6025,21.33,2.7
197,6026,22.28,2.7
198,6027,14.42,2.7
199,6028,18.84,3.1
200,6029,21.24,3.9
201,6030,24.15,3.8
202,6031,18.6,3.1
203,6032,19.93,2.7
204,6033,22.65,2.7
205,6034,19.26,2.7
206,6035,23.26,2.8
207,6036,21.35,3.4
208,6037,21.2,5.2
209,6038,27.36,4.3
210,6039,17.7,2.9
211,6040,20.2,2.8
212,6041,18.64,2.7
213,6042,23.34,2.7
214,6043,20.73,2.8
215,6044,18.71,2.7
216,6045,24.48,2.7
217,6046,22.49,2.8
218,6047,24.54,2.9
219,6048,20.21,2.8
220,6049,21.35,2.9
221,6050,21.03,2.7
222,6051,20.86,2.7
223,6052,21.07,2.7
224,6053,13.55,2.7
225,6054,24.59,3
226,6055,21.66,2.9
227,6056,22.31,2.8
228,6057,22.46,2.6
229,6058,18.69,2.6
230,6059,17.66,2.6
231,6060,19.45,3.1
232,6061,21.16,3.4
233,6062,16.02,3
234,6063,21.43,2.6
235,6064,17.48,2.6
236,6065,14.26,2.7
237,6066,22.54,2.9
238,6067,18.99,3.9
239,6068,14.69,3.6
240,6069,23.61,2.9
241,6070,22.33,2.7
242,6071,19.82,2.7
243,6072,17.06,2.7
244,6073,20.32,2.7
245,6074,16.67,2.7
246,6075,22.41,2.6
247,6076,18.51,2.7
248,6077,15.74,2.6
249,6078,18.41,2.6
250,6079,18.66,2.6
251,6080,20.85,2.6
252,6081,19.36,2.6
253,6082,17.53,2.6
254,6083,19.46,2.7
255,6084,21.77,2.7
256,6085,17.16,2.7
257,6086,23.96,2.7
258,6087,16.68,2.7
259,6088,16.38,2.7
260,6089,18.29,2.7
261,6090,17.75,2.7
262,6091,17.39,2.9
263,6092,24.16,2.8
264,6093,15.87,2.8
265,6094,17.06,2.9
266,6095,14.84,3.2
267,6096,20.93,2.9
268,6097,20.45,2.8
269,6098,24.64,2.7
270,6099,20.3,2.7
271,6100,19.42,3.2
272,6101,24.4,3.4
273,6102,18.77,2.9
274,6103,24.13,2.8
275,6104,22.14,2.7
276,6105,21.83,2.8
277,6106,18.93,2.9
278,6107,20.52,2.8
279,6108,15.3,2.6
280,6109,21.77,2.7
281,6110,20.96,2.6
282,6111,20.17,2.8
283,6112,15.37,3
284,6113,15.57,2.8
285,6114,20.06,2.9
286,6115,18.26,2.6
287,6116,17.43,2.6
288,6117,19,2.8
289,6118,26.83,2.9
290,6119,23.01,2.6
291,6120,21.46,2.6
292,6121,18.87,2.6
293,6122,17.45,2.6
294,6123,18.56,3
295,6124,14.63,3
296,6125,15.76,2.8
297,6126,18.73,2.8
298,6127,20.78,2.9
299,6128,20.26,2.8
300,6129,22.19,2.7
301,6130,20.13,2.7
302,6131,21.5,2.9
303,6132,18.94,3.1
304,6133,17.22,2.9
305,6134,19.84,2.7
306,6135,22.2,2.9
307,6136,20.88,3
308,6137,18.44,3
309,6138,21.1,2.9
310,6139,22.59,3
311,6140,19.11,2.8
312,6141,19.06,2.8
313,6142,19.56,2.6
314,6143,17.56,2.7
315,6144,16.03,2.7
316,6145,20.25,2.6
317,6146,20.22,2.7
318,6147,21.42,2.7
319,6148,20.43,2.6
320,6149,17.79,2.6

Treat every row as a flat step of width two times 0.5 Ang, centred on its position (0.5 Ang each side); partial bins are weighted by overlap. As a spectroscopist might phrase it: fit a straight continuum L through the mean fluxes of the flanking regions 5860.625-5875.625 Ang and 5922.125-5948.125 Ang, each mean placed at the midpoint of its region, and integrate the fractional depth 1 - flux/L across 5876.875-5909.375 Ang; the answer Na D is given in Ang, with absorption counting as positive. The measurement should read 2.16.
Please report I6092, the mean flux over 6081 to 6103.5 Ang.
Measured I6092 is 19.6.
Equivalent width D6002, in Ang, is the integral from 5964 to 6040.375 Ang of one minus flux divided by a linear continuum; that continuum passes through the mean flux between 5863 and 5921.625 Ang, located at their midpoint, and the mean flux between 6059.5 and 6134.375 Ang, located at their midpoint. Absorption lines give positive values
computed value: 1.2 Ang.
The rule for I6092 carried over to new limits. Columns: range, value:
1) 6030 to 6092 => 20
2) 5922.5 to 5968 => 19.2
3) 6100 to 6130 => 19.8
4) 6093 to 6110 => 20.2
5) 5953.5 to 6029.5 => 18.3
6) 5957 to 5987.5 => 18.1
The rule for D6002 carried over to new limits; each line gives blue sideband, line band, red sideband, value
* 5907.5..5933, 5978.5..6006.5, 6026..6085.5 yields 0.7 Ang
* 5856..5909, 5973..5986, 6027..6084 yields 1.2 Ang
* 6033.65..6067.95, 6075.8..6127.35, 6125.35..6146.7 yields 1.9 Ang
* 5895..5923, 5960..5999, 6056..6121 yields 1.6 Ang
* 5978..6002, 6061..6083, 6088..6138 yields 0.5 Ang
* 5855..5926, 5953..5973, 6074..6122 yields 0.7 Ang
